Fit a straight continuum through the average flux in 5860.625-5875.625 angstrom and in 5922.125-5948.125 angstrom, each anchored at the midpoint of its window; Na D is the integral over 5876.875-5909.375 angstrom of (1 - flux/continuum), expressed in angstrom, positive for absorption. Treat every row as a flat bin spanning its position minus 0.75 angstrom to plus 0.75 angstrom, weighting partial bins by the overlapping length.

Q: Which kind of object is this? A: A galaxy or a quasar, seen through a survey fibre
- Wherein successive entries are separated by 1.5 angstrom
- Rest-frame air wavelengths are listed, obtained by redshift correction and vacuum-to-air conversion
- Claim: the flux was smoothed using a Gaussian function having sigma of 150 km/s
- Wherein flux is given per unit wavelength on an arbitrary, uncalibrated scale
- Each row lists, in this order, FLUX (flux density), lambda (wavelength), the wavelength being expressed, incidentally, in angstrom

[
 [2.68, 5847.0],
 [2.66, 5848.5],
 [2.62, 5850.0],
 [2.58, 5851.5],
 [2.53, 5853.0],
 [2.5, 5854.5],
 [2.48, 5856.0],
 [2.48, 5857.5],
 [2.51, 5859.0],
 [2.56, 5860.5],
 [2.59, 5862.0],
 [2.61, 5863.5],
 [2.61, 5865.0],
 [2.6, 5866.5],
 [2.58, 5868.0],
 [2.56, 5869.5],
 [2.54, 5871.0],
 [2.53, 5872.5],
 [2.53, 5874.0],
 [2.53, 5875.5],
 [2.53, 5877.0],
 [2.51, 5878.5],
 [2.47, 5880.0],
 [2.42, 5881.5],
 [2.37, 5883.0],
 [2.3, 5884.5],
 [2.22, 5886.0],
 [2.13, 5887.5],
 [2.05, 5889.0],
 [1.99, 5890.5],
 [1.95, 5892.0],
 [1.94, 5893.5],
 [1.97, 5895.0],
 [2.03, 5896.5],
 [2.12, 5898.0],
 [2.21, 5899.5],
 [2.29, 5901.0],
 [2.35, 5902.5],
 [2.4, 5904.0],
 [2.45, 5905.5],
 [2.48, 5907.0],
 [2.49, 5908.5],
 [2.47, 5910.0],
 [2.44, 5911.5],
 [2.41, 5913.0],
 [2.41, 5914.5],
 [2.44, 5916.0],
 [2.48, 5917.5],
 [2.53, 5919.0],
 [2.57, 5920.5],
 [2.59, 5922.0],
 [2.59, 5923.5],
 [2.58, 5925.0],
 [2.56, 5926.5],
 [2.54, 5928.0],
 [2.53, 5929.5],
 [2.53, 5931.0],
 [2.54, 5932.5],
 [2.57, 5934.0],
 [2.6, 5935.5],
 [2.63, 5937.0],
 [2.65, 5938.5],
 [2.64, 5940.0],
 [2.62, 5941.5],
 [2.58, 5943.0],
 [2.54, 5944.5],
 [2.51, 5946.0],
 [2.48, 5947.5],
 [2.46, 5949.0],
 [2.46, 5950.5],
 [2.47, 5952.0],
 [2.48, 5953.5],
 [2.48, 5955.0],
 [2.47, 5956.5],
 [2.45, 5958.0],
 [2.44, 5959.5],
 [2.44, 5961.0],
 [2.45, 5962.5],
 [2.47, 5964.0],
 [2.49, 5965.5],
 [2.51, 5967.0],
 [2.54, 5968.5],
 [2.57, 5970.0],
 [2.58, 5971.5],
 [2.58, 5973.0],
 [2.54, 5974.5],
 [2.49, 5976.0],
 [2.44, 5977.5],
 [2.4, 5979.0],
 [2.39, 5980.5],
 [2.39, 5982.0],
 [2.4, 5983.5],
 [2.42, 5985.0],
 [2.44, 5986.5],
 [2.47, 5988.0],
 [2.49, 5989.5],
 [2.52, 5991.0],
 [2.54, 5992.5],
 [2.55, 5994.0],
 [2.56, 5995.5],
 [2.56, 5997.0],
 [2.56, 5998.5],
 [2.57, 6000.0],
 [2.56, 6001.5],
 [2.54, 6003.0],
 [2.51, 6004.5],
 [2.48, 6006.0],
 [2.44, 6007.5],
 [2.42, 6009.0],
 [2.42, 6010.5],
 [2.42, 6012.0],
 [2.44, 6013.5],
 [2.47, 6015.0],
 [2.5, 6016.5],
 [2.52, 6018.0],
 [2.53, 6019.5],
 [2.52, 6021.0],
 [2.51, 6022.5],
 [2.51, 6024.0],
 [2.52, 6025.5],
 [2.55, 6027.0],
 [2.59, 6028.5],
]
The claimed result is 4.00 angstrom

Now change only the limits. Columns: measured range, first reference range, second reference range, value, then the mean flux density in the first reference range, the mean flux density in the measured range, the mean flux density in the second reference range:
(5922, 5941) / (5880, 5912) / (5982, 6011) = -2.0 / 2.25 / 2.58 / 2.5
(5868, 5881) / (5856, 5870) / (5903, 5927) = 0.1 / 2.56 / 2.53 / 2.49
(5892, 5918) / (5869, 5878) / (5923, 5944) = 2.6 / 2.54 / 2.3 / 2.58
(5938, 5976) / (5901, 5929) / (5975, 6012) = -0.5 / 2.48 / 2.51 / 2.48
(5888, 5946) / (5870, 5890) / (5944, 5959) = 0.6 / 2.39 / 2.41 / 2.48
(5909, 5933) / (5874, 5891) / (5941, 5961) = -0.9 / 2.33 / 2.51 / 2.49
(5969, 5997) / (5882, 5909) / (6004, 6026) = -1.0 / 2.21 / 2.49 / 2.48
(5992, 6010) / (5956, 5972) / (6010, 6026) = -0.2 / 2.49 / 2.52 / 2.49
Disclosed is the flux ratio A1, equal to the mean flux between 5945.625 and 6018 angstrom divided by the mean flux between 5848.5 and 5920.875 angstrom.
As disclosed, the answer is 1.03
